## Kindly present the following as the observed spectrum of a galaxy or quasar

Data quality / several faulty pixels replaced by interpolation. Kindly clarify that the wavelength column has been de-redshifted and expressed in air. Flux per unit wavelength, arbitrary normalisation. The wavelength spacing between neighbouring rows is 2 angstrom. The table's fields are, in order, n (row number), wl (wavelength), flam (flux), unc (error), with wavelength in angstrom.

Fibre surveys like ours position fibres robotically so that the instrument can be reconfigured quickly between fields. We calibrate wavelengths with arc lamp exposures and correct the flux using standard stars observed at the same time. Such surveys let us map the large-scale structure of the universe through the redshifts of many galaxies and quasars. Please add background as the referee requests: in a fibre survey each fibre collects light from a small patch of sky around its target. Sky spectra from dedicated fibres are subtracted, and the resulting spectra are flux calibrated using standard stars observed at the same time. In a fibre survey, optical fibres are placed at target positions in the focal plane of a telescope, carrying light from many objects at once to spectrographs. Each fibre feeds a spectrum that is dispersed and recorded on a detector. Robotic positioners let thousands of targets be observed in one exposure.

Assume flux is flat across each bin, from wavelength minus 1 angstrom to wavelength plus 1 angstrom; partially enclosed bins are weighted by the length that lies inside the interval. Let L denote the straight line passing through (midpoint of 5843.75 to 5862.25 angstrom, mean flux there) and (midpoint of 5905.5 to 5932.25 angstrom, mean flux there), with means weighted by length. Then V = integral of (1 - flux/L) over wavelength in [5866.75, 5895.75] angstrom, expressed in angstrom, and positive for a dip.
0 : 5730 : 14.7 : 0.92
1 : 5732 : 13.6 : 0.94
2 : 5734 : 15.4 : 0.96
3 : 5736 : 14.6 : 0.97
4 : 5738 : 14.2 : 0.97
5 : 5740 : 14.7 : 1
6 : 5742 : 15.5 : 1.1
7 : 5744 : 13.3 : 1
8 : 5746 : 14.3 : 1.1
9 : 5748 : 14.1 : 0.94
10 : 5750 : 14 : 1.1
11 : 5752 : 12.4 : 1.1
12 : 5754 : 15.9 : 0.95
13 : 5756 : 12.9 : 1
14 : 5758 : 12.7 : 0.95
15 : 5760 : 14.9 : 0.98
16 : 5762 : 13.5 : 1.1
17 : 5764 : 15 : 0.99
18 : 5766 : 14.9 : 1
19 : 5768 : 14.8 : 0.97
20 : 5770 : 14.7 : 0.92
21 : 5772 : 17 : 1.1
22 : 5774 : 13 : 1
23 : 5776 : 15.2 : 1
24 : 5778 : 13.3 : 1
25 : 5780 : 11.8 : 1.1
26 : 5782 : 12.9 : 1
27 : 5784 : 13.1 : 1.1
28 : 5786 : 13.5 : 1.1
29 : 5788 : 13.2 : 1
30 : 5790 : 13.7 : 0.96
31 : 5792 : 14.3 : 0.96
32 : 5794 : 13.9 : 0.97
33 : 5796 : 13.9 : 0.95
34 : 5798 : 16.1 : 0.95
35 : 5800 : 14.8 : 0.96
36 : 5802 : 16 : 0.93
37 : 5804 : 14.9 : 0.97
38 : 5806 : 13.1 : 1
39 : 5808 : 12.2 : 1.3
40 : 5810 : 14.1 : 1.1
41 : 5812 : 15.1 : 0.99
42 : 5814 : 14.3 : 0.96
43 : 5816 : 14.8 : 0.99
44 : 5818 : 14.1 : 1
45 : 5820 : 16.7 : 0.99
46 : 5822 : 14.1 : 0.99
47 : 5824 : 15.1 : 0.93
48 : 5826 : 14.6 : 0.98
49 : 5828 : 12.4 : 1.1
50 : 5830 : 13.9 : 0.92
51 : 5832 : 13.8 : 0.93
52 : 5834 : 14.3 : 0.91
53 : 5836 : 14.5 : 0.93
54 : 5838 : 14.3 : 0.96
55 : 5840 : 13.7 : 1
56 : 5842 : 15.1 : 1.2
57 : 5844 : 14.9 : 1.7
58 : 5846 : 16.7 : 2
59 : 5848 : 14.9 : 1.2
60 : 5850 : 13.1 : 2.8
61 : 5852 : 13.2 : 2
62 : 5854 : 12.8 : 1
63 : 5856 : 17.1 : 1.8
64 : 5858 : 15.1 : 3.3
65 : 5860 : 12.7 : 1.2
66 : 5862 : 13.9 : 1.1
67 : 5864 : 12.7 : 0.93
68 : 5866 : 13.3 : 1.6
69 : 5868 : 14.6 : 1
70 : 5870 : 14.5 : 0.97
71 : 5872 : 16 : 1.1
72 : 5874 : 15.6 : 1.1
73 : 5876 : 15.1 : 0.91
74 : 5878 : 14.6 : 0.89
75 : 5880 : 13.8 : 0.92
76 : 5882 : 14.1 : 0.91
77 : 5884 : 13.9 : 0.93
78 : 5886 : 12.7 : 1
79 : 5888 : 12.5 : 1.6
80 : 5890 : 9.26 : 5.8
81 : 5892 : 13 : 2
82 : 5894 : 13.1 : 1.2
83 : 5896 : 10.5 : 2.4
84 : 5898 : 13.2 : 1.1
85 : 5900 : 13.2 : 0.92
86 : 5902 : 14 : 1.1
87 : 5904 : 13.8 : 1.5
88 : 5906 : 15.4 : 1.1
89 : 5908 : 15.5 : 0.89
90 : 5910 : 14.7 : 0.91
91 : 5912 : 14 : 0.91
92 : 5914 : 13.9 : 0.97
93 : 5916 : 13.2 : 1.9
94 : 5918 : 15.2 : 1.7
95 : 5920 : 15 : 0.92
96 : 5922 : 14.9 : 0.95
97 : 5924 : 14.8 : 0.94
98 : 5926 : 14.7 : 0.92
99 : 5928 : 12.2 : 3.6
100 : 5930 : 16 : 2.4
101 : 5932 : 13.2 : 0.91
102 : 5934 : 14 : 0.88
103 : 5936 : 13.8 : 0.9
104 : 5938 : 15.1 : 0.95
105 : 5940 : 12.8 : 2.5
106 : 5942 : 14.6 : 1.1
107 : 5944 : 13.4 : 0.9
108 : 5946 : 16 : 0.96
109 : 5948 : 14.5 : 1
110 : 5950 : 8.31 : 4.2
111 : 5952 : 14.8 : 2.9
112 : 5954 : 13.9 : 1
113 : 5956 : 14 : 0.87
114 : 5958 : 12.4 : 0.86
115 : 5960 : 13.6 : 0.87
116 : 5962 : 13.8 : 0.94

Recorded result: 1.6 angstrom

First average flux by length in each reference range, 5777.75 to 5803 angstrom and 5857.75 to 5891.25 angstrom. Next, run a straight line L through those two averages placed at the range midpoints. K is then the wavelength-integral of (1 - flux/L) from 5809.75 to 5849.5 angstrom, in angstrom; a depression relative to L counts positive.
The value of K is -2.1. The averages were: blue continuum 13.9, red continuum 13.8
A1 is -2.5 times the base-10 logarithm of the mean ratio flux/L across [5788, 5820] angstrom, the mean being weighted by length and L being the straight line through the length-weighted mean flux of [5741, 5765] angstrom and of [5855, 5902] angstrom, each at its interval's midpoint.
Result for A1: -0.04 mag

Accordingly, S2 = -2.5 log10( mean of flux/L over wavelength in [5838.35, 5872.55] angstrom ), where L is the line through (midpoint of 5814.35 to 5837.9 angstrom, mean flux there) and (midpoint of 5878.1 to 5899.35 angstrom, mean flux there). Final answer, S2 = -0.06 mag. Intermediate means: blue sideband 14.4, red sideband 12.7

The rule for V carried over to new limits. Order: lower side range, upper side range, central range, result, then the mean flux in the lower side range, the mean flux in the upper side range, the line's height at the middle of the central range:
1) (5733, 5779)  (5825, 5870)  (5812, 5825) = -0.6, 14.4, 14.2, 14.2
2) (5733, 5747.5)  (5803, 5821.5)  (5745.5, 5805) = 1.3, 14.6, 14.4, 14.5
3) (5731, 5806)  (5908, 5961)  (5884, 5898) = 2.0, 14.2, 14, 14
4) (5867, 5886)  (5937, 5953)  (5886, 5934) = 1.5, 14.6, 13.7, 14.1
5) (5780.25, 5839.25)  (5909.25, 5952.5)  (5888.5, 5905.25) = 1.8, 14.2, 14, 14.1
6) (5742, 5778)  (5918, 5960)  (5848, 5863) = 0.1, 14.3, 13.9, 14.1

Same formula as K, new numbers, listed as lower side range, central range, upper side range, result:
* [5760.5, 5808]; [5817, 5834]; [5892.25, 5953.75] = -0.29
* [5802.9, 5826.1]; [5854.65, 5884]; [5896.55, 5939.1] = -0.29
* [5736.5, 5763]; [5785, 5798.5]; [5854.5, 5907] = -0.06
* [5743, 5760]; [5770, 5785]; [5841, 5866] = 0.09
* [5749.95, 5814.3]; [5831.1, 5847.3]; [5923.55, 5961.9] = -0.80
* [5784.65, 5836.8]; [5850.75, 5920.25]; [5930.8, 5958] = 0.51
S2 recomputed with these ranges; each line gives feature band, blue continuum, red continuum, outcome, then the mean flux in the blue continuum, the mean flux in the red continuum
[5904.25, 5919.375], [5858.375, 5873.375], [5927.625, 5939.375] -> -0.034 mag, 14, 14.1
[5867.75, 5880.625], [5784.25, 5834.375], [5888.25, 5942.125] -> -0.073 mag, 14.3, 13.8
